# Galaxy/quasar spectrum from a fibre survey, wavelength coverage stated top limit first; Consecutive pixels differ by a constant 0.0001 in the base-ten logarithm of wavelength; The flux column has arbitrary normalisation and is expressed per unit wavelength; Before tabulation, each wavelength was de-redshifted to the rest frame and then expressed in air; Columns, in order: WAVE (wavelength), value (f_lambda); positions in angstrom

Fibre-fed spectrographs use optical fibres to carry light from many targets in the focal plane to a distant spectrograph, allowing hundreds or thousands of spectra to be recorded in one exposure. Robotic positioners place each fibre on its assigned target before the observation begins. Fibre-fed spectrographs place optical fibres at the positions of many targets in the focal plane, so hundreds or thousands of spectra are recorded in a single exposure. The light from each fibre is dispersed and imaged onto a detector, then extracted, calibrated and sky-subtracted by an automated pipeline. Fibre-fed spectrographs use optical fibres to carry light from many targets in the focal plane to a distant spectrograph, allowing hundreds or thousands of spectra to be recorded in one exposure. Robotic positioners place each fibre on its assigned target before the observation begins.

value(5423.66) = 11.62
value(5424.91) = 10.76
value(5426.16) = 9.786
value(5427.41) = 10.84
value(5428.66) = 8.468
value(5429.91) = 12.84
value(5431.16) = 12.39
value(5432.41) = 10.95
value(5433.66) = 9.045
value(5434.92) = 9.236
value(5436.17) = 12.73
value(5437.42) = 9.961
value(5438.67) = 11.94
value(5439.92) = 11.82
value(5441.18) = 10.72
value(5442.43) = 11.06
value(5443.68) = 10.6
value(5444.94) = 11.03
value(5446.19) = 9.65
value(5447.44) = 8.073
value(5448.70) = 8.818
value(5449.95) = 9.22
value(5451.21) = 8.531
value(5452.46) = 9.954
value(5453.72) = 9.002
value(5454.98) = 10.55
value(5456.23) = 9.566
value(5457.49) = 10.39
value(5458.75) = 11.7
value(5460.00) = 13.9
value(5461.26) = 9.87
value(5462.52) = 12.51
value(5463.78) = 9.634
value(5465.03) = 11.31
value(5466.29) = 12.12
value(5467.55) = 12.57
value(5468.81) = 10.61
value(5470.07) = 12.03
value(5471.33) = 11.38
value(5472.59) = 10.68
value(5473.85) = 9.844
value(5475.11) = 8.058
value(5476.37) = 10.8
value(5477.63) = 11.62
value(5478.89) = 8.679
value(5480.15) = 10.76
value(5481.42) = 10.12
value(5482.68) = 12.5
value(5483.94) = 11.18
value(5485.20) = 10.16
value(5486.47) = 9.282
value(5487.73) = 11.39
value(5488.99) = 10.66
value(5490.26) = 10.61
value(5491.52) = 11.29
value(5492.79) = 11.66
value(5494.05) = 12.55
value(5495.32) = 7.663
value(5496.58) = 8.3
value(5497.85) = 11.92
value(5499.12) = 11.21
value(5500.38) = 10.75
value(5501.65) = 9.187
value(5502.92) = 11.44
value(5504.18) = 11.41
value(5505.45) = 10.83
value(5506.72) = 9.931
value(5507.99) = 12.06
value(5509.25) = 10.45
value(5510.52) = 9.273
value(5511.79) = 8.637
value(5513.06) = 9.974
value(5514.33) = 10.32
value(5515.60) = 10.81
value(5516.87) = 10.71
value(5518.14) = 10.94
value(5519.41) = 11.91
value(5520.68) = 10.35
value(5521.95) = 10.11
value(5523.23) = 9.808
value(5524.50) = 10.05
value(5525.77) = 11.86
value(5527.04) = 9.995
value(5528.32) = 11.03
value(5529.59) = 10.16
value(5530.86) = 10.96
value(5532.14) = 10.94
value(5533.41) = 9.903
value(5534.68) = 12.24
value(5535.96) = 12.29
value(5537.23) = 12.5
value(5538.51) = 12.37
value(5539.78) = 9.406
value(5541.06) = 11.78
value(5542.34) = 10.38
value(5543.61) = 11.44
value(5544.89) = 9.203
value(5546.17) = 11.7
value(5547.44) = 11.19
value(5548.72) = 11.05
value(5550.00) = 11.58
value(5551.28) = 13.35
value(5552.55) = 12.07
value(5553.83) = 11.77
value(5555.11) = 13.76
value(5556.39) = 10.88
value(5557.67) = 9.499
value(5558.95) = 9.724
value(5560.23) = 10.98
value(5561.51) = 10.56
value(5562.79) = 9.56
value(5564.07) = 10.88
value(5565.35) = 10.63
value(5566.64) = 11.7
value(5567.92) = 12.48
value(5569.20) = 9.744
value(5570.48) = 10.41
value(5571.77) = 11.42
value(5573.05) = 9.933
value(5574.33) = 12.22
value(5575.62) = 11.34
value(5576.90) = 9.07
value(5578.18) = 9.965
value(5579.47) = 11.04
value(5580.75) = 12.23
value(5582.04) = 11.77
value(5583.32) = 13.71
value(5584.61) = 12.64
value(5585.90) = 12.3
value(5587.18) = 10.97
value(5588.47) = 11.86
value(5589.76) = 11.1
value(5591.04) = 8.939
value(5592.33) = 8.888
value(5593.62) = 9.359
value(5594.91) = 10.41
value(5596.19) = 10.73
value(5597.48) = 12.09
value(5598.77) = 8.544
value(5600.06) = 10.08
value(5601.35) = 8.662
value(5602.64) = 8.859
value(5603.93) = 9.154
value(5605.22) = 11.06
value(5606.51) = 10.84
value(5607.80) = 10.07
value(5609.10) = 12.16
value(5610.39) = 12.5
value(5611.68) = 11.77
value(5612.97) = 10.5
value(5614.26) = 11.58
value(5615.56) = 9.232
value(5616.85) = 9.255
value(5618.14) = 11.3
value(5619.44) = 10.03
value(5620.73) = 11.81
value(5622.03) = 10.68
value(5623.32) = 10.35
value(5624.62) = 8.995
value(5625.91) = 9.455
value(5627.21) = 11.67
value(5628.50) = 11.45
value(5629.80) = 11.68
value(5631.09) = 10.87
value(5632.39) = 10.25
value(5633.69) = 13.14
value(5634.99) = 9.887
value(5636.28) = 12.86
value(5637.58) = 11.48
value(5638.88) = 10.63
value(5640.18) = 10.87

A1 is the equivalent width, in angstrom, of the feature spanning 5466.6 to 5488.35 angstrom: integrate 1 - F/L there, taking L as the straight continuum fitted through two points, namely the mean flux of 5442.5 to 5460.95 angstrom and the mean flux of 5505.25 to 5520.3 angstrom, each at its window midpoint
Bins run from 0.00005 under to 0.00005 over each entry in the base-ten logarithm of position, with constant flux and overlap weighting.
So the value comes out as -1.0 angstrom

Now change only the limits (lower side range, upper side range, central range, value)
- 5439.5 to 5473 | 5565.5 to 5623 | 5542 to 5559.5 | -0.89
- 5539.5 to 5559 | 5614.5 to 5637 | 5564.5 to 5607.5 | 1.16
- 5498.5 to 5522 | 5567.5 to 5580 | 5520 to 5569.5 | -1.77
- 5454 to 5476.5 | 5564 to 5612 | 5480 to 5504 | 0.53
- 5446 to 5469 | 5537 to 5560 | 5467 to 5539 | 0.98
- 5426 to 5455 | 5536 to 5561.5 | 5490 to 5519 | 0.97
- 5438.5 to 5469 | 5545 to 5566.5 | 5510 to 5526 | 0.89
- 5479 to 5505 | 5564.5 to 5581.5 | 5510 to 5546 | 0.25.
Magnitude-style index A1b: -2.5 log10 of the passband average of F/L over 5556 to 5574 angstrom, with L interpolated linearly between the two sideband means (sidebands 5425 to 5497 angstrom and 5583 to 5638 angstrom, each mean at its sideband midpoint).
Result 0.01 mag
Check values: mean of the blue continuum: 10.6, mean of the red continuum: 10.8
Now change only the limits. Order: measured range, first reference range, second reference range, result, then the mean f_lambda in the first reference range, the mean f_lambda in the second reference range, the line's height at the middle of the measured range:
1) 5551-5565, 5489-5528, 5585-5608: -0.076 mag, 10.5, 10.2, 10.4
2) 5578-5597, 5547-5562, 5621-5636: 0.005 mag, 11.4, 10.8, 11.1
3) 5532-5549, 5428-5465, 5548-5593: -0.019 mag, 10.5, 11.1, 11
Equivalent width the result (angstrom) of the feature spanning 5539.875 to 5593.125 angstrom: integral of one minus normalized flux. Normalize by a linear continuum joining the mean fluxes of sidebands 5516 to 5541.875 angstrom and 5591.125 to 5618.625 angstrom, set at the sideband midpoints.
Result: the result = -2.3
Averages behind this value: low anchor 11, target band 11.1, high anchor 10.3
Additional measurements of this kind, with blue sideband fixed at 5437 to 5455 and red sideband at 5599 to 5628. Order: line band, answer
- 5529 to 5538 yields -0.9 angstrom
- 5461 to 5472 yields -1.4 angstrom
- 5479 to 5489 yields -0.5 angstrom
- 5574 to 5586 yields -1.4 angstrom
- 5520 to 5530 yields -0.2 angstrom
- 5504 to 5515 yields -0.1 angstrom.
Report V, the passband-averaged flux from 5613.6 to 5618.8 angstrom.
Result 10.3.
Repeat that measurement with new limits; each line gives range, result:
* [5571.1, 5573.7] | 10.7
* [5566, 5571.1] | 11.1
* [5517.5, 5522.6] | 10.8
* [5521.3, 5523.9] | 9.94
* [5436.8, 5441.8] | 11.1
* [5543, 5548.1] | 10.9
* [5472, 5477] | 9.84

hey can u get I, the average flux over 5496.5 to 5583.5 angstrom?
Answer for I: 10.9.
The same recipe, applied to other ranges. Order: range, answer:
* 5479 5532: 10.6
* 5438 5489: 10.6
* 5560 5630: 10.7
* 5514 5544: 10.9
